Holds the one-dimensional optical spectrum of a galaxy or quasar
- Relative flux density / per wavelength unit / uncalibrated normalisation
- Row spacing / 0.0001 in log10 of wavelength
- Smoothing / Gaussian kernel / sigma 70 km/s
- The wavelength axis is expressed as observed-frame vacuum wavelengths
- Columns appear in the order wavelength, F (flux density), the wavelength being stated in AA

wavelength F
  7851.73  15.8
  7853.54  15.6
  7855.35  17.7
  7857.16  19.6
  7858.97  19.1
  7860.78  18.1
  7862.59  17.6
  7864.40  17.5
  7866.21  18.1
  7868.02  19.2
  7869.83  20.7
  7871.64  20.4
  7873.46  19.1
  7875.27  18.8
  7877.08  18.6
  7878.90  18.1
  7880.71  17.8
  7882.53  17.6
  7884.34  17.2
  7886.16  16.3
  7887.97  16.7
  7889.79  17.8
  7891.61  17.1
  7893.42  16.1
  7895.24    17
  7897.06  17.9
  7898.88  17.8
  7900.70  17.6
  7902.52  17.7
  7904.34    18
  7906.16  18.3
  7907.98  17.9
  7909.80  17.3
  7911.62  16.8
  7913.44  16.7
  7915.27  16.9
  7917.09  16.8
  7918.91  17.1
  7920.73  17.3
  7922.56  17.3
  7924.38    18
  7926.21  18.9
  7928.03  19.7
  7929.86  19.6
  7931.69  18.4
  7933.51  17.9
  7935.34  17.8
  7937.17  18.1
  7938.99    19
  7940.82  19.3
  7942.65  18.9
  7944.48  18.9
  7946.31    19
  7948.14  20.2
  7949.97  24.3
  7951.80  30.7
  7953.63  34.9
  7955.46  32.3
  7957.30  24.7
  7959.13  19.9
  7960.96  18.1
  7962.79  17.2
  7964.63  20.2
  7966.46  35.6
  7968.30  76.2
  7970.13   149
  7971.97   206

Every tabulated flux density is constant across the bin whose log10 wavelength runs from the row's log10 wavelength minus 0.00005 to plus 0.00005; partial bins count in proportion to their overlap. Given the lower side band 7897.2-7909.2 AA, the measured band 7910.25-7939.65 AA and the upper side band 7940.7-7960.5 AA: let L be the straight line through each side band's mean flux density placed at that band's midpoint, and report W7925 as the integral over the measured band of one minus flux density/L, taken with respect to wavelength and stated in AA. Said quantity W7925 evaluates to 3.95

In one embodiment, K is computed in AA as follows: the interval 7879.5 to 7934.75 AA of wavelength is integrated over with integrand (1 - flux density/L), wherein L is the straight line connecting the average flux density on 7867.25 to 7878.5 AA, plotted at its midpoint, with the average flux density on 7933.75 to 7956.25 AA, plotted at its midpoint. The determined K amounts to 8.77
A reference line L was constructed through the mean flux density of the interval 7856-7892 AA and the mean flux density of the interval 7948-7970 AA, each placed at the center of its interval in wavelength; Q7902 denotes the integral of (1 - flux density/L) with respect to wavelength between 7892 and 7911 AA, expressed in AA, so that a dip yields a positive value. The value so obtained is 4.75 AA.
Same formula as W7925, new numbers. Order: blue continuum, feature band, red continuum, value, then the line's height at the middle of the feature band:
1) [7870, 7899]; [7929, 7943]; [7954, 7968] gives 3.1 AA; 23.8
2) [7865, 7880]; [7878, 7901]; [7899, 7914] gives 1.3 AA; 18.3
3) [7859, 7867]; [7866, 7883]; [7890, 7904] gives -1.1 AA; 17.8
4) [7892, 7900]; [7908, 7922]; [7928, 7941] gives 0.7 AA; 17.9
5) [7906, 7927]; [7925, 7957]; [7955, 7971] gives 9.8 AA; 31.3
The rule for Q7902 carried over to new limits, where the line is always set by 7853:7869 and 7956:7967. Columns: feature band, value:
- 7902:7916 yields 1.9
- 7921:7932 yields 1.3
